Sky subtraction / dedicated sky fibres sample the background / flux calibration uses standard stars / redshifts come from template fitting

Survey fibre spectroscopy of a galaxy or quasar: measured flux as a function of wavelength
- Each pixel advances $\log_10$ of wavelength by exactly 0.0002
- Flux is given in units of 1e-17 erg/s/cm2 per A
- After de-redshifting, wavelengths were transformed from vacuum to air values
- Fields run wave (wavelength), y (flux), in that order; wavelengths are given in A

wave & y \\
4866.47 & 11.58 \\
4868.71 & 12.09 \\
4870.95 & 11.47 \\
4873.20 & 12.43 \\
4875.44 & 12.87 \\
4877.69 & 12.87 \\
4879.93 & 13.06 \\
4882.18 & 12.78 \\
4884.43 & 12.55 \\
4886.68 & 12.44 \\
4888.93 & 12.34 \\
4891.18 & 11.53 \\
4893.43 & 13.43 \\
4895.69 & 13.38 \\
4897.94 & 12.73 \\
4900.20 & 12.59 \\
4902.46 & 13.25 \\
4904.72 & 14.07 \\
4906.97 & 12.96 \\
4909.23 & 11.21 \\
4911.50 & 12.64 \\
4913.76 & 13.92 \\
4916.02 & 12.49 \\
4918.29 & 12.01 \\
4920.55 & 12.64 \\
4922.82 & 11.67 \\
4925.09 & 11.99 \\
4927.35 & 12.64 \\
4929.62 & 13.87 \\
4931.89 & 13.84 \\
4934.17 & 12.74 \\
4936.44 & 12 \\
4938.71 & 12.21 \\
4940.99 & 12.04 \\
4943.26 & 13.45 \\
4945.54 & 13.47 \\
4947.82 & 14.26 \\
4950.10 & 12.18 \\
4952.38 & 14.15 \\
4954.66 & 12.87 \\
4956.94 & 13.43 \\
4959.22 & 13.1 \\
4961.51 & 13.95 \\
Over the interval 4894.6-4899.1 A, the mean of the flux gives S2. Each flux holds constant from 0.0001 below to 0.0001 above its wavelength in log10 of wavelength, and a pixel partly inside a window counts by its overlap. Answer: 13.1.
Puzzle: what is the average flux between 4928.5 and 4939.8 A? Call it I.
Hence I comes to 12.9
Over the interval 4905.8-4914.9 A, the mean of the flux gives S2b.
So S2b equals 12.7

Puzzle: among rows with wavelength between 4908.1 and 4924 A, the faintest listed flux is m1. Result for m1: 11.21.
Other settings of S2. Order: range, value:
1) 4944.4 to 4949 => 13.8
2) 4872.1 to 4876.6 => 12.7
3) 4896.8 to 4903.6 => 12.9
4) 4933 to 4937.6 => 12.4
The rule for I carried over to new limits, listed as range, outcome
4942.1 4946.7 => 13.5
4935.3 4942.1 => 12.1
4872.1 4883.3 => 12.8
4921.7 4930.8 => 12.6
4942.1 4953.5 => 13.5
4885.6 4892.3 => 12.1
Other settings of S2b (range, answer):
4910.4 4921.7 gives 12.7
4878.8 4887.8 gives 12.7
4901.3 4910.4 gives 12.9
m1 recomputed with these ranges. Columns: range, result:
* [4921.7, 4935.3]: 11.67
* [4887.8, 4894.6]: 11.53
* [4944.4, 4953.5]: 12.18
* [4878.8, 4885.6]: 12.55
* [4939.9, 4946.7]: 12.04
